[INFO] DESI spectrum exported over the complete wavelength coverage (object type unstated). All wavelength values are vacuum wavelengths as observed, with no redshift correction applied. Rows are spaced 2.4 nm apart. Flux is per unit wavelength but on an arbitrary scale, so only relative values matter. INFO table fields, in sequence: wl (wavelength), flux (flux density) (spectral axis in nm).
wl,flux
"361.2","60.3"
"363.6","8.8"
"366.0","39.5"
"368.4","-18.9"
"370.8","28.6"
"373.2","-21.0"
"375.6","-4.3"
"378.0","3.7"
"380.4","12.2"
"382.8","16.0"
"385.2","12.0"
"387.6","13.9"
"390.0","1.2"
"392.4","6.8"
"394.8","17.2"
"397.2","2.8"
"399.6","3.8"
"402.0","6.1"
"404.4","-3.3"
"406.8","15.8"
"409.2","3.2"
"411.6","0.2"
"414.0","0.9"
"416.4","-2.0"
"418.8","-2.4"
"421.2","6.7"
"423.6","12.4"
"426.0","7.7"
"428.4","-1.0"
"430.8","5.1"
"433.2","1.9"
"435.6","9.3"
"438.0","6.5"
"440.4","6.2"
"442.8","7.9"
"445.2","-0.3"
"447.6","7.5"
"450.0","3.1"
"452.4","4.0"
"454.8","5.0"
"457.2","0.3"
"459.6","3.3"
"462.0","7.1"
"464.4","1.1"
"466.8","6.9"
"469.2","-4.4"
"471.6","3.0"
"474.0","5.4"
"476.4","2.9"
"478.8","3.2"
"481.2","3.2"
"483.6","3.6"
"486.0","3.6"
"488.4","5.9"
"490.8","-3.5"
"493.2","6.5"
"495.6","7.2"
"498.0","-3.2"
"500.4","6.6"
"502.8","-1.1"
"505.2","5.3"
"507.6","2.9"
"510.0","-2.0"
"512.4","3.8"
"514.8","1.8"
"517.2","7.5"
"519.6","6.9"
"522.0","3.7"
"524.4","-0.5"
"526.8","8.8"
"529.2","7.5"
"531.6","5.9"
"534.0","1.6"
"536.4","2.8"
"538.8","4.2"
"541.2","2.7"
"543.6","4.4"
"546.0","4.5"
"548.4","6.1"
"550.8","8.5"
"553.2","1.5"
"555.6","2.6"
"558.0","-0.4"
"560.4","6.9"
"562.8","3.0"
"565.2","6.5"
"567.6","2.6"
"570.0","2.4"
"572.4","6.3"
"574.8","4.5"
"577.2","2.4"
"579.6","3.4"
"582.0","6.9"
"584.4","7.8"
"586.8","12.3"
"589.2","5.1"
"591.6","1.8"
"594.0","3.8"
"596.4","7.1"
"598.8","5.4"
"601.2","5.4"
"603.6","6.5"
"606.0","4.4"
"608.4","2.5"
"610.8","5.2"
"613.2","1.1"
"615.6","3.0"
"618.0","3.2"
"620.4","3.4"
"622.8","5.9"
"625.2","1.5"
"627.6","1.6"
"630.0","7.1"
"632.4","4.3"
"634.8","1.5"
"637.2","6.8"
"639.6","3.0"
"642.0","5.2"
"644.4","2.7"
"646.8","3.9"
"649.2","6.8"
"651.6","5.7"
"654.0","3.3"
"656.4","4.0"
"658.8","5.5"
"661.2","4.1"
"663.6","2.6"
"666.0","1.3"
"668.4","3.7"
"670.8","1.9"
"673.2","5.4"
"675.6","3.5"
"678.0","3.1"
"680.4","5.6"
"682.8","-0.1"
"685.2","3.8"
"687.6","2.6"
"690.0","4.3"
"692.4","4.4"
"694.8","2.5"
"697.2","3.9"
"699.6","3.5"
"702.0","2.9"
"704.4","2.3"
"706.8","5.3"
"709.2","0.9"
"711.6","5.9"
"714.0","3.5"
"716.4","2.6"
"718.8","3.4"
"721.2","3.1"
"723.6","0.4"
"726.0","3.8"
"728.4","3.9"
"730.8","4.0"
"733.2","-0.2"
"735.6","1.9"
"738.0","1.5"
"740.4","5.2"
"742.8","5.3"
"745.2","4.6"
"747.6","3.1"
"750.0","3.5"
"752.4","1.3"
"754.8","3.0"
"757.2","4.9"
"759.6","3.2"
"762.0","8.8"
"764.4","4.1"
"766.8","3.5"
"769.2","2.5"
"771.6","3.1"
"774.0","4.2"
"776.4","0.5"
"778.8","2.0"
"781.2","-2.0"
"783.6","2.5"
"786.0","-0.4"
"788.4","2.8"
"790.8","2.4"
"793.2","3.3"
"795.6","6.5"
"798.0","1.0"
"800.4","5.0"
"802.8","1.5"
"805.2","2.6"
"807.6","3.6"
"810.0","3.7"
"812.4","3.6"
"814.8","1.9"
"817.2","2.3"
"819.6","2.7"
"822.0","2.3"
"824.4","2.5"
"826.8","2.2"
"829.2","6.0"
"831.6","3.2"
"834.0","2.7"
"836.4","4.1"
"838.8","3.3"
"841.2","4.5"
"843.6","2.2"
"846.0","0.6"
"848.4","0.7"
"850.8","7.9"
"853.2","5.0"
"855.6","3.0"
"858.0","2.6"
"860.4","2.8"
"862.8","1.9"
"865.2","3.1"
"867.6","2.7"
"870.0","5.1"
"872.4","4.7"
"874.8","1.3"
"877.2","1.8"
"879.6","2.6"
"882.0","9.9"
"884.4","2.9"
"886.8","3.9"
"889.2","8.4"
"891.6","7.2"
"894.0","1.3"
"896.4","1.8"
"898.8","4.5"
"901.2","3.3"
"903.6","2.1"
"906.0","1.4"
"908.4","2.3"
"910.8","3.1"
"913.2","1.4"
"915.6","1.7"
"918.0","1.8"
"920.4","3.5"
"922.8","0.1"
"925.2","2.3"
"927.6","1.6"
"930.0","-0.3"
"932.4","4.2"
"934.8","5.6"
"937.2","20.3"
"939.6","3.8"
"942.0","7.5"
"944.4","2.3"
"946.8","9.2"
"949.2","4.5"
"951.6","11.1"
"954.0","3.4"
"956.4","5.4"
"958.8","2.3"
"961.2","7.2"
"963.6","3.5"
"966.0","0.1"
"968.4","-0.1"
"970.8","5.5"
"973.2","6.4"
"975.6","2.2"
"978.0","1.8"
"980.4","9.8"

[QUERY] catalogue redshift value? 0.29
